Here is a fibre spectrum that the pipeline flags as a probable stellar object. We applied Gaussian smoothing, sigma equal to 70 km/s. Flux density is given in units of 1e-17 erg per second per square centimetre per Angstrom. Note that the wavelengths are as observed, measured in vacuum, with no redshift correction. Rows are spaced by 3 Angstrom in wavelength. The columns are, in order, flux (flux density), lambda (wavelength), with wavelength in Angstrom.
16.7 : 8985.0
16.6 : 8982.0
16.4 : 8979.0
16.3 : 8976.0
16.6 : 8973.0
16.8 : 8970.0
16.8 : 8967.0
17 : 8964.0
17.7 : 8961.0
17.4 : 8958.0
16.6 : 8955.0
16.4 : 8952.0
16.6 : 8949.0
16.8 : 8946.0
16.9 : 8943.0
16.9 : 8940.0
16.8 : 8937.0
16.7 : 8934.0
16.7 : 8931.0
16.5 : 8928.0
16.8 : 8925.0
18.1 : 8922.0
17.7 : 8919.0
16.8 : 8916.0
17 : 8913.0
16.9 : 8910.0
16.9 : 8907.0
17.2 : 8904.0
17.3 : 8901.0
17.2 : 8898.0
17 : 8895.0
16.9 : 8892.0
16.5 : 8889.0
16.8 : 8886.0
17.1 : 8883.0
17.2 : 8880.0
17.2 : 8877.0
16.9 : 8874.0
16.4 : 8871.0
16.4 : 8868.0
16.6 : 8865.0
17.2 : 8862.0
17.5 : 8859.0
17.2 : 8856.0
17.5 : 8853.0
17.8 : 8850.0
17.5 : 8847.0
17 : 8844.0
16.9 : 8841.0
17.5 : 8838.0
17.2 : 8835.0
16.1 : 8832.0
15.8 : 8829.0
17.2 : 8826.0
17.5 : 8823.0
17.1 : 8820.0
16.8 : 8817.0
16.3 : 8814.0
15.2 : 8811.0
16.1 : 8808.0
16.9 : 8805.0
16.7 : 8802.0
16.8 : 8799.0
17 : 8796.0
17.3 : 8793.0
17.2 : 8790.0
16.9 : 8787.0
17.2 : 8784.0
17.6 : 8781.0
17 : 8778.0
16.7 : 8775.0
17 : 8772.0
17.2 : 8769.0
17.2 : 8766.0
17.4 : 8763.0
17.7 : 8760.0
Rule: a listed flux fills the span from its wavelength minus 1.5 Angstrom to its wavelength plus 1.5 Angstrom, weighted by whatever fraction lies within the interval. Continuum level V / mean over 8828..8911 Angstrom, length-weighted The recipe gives 17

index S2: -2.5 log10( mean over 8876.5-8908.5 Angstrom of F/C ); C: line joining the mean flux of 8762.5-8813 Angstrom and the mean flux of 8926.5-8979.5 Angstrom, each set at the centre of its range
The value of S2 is -0.01 mag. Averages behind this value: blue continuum 16.9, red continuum 16.8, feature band 17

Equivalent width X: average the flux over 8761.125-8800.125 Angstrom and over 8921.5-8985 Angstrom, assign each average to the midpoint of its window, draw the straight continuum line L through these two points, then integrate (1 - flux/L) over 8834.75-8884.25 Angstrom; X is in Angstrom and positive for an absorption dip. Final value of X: -0.4 Angstrom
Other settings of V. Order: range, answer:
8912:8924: 17.4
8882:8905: 17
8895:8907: 17.2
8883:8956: 16.9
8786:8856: 16.9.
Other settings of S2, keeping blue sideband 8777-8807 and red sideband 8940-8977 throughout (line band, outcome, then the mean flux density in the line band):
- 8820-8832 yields 0.01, 16.8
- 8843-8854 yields -0.03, 17.5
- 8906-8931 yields -0.01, 17.1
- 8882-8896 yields 0.00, 16.8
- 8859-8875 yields 0.01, 16.8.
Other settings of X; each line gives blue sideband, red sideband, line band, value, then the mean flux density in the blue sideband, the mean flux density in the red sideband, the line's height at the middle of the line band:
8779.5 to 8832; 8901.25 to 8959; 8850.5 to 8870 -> -0.3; 16.8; 16.9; 16.8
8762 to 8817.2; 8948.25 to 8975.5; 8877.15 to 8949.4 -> -0.5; 16.9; 16.9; 16.9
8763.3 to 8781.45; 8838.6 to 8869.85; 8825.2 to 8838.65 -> 0.4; 17.1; 17.2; 17.1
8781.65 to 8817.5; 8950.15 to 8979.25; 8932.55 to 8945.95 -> 0.0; 16.7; 16.8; 16.8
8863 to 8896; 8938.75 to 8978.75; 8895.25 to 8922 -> -0.6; 16.8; 16.8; 16.8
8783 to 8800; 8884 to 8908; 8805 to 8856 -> 0.5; 17.1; 17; 17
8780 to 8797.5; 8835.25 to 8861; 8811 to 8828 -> 0.5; 17.2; 17.4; 17.3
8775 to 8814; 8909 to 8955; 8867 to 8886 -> 0.0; 16.8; 16.9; 16.9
